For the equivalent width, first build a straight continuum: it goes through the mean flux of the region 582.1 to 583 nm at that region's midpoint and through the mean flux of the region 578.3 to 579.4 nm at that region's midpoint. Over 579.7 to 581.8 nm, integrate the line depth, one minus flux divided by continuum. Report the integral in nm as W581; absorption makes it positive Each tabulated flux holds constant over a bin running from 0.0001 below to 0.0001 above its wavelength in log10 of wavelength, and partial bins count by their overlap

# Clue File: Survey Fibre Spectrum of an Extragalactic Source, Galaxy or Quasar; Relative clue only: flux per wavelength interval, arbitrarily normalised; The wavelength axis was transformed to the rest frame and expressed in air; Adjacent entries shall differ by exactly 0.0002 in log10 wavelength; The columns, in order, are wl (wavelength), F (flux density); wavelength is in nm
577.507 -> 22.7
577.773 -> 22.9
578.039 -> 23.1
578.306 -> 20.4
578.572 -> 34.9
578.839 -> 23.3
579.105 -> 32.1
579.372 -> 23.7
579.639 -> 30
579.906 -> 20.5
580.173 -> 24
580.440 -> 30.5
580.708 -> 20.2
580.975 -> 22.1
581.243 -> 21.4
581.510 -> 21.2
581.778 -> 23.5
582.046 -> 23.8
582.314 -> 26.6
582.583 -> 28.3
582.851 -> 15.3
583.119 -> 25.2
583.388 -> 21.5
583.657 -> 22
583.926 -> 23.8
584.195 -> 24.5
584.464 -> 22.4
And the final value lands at 0.206 nm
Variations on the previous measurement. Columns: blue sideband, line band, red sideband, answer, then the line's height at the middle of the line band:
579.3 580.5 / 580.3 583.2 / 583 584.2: 0.115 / 24.4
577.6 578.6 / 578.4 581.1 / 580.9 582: -0.326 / 23.2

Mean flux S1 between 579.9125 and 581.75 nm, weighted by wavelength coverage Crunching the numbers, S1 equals 23.1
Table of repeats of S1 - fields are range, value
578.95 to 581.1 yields 25.4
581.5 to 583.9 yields 23.2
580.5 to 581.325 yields 22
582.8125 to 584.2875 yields 22.4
